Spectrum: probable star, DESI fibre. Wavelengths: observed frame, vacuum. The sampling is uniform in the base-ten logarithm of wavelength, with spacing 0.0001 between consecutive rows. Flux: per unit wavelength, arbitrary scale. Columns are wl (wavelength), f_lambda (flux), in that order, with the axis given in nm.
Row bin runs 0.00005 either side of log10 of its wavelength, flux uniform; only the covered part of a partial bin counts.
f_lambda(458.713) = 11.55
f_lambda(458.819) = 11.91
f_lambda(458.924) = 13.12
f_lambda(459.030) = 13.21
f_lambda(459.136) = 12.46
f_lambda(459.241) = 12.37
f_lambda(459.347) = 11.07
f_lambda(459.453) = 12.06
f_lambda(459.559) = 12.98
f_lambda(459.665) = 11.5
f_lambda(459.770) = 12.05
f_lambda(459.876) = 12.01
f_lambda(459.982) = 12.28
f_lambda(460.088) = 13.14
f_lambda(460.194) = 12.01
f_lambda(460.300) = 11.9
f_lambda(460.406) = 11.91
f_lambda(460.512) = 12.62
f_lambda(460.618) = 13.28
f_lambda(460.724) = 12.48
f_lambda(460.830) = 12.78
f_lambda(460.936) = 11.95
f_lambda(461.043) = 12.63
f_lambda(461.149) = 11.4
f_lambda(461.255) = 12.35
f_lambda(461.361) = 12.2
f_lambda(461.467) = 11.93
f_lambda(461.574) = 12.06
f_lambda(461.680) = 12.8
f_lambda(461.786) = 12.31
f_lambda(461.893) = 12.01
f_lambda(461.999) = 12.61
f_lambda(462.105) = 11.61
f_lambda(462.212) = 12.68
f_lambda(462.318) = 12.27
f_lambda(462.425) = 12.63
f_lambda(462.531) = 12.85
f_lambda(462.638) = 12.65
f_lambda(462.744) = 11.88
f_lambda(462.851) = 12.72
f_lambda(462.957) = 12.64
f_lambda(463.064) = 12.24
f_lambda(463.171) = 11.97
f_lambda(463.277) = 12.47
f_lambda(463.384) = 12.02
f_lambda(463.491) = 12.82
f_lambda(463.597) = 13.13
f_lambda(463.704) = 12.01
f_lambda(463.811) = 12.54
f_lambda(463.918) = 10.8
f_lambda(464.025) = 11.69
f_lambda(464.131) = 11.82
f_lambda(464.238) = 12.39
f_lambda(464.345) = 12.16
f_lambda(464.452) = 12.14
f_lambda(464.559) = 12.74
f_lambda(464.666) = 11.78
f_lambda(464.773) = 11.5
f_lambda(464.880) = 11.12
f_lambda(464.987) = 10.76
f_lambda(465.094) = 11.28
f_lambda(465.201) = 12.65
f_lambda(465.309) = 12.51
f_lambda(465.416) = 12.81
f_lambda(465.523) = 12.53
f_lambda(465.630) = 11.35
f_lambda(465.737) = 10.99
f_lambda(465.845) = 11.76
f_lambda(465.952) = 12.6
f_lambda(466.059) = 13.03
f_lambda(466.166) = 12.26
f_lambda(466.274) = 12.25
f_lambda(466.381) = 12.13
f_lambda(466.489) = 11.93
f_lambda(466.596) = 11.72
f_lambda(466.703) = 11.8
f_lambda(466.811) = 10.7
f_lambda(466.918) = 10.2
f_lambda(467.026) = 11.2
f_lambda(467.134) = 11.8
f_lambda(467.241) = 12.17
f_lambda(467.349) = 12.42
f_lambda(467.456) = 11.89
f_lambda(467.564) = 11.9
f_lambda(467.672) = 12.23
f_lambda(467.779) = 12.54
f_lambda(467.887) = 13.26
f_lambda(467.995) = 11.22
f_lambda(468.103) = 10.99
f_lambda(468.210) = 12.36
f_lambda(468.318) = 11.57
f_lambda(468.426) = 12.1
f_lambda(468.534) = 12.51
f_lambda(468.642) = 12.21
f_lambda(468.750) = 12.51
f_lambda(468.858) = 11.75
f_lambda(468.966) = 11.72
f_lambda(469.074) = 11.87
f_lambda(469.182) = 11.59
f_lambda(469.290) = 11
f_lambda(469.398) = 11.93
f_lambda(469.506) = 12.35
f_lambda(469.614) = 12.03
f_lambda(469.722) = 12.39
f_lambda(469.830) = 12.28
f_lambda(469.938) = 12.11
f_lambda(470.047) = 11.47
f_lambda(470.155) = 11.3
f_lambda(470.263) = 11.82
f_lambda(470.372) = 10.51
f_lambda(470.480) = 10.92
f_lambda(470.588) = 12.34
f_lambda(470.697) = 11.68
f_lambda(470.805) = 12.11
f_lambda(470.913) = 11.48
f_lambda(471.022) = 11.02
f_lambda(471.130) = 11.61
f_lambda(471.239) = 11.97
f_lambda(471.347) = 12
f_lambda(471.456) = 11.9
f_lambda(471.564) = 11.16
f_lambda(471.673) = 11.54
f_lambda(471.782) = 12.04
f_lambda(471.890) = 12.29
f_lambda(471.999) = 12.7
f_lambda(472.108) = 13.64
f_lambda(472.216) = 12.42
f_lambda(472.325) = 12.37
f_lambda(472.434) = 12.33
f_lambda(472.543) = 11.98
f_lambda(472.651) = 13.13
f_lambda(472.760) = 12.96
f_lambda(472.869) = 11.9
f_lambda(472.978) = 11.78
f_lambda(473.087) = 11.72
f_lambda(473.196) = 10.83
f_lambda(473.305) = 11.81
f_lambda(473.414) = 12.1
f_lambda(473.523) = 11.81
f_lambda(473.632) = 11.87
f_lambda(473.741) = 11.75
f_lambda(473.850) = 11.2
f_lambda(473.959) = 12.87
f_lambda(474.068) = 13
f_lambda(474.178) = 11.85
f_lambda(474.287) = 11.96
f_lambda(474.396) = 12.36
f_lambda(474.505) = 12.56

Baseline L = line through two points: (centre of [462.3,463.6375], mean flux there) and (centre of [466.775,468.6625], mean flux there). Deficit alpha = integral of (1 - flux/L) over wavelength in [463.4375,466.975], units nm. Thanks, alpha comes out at 0.07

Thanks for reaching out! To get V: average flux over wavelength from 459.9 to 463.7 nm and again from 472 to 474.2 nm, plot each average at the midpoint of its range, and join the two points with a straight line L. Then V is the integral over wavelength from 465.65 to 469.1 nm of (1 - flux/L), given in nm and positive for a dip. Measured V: 0.10 nm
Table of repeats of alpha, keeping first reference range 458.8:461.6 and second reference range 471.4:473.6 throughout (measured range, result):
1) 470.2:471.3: 0.054 nm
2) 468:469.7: 0.039 nm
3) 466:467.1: 0.043 nm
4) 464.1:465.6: 0.027 nm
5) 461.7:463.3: -0.015 nm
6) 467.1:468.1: 0.006 nm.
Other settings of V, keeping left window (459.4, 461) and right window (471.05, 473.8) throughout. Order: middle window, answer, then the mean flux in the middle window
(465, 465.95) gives 0.02 nm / 12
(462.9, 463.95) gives 0.00 nm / 12.3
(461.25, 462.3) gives 0.00 nm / 12.3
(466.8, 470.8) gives 0.10 nm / 11.8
